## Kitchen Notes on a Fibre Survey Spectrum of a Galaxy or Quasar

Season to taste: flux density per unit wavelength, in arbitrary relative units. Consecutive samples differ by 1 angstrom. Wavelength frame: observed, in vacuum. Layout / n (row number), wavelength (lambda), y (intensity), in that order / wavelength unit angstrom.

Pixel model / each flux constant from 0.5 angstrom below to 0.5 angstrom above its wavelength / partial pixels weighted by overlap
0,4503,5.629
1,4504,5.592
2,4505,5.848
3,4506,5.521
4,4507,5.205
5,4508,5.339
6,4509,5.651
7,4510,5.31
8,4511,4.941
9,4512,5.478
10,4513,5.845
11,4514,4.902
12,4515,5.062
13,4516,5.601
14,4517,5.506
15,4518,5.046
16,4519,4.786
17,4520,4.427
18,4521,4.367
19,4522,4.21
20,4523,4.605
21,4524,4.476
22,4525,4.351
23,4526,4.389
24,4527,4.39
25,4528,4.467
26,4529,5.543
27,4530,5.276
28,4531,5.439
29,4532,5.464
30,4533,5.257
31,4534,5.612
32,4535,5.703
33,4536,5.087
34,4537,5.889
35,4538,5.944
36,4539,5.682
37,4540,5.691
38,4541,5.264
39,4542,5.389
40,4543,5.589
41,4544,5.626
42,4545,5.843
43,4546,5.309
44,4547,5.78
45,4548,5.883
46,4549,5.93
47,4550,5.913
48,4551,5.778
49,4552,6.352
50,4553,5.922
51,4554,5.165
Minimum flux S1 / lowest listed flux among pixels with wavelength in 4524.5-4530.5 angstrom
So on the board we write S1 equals 4.351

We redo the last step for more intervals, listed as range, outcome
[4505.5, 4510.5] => 5.205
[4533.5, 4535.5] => 5.612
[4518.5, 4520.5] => 4.427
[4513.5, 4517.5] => 4.902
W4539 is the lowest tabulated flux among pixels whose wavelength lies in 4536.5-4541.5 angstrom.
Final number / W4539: 5.264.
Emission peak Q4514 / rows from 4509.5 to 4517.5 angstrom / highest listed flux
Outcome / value 5.845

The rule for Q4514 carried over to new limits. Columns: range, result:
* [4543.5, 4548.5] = 5.883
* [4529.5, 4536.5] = 5.703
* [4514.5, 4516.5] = 5.601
